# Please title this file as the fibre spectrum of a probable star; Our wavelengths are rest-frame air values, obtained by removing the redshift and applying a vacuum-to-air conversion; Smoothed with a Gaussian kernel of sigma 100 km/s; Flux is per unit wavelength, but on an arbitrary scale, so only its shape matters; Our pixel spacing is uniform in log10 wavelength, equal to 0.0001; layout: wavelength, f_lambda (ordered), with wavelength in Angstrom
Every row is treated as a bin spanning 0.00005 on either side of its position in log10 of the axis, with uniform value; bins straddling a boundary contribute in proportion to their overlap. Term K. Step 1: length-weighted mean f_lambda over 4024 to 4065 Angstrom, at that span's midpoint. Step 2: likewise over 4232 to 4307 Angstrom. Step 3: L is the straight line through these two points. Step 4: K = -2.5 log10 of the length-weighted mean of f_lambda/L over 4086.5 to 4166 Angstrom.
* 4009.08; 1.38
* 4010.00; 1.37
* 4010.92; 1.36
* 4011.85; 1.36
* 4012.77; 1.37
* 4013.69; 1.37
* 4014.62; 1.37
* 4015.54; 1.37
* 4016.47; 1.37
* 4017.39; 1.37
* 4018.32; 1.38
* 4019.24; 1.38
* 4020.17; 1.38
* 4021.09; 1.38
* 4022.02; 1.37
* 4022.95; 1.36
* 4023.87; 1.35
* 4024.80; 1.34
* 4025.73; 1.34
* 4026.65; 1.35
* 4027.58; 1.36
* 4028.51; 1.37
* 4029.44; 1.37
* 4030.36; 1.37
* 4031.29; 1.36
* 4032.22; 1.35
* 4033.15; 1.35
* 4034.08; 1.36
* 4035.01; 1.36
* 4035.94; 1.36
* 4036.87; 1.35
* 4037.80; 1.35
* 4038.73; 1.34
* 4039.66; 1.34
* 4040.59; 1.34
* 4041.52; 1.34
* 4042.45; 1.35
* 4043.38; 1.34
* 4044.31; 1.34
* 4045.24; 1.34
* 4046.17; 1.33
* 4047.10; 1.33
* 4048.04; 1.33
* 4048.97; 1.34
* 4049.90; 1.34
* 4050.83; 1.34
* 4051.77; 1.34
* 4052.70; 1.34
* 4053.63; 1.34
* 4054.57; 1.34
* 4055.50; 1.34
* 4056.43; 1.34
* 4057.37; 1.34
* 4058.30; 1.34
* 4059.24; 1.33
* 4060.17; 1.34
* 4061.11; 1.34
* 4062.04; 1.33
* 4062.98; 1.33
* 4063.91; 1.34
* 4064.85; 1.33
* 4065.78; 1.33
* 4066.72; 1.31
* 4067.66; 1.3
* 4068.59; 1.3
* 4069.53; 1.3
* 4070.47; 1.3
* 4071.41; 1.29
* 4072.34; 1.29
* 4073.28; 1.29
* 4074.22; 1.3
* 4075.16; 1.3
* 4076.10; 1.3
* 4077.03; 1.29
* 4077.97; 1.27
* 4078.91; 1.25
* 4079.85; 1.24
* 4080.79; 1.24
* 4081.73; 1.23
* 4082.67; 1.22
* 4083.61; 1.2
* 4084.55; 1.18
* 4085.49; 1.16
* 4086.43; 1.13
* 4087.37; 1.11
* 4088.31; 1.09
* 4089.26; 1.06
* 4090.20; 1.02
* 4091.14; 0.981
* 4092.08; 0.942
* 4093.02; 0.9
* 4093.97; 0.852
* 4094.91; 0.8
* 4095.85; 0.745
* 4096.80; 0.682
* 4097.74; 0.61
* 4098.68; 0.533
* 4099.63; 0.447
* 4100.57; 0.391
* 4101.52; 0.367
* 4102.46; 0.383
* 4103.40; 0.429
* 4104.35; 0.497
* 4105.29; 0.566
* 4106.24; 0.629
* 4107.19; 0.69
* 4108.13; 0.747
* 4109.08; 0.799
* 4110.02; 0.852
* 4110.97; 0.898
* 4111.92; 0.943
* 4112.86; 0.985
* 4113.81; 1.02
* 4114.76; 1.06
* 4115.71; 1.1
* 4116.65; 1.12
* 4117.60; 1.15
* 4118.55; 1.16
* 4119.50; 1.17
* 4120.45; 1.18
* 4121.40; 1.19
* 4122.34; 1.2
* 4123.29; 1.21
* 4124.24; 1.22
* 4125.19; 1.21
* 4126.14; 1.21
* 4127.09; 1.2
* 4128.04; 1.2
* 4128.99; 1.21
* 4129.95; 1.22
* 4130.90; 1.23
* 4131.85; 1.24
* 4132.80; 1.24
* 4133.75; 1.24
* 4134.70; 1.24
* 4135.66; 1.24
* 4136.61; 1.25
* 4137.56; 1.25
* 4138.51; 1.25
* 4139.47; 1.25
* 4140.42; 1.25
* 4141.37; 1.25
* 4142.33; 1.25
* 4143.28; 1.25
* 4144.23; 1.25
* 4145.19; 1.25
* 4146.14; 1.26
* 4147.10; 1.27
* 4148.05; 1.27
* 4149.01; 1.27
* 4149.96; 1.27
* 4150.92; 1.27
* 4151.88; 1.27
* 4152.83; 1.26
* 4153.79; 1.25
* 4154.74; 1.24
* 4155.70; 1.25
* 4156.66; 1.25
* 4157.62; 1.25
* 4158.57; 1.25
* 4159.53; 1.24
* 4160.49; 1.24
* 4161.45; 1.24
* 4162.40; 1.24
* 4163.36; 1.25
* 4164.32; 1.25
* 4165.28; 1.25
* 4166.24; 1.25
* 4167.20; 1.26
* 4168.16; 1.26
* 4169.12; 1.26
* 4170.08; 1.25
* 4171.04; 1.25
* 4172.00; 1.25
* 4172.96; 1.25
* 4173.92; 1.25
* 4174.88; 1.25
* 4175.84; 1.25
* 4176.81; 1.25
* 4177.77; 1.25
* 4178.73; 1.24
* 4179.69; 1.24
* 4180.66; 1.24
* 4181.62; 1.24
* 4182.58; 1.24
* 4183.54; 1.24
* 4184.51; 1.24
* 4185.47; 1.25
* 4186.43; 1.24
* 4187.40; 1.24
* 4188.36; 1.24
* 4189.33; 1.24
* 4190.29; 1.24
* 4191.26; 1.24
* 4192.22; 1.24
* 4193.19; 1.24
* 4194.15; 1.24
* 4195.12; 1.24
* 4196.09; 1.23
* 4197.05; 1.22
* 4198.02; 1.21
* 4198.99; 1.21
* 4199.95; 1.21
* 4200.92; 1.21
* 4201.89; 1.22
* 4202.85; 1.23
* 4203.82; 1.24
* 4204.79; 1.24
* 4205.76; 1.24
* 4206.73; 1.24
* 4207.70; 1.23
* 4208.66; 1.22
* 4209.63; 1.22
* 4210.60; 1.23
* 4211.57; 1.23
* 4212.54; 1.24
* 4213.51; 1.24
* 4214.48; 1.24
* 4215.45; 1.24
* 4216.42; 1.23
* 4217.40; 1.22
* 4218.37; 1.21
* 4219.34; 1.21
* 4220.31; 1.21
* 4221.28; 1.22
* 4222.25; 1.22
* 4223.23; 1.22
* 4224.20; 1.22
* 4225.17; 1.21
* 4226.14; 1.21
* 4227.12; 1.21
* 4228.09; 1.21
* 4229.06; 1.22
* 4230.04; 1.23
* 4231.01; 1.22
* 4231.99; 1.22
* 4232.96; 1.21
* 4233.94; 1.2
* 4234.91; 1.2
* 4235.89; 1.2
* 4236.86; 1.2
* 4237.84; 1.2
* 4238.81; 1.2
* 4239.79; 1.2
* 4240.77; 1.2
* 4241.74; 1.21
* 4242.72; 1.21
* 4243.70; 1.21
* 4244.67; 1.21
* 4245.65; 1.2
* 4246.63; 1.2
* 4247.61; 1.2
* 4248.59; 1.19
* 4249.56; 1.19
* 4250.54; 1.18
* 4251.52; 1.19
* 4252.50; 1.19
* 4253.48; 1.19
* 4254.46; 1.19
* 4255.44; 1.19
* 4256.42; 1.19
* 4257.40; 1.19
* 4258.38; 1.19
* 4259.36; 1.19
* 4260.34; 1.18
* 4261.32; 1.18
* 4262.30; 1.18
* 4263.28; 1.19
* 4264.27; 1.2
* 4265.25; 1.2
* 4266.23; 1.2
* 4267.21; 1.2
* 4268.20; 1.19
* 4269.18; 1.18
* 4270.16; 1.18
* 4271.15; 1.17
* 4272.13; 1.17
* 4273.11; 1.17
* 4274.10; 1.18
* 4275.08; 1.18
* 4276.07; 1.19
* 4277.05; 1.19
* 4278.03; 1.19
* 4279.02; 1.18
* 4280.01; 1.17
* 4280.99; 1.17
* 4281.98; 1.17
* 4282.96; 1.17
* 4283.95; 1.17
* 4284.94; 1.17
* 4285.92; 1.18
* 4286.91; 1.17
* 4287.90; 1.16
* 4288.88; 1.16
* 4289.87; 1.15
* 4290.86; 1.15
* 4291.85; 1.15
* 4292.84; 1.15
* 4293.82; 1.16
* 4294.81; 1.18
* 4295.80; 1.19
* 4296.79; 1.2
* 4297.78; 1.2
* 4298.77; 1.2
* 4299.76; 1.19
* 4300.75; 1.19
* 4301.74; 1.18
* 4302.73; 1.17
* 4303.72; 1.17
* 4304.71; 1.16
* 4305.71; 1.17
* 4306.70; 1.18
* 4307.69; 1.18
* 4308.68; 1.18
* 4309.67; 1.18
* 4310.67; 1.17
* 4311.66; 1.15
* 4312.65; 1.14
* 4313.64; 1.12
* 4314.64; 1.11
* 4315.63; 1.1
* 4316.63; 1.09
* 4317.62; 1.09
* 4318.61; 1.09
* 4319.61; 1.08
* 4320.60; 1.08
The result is 0.20 mag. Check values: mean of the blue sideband 1.34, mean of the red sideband 1.19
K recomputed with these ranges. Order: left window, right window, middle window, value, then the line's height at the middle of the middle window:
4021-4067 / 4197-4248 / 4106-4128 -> 0.23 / 1.29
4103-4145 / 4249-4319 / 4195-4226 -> -0.08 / 1.13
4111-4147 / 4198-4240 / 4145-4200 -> -0.04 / 1.2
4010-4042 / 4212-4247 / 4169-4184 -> 0.00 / 1.25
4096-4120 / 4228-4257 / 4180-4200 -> -0.19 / 1.03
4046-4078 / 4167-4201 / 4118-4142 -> 0.05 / 1.28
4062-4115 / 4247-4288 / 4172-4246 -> -0.09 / 1.12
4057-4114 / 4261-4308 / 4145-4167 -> -0.16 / 1.08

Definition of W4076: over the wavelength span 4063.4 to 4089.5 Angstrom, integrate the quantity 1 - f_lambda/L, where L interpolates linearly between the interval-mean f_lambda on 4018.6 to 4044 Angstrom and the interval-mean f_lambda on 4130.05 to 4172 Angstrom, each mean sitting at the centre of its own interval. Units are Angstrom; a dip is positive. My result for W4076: 1.3 Angstrom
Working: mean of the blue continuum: 1.36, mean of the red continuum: 1.25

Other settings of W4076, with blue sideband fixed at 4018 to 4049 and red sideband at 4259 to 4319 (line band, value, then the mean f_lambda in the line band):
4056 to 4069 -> 0.03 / 1.33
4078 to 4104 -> 8.18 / 0.9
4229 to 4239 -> 0.00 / 1.21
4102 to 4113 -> 5.13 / 0.694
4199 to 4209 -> 0.03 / 1.23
